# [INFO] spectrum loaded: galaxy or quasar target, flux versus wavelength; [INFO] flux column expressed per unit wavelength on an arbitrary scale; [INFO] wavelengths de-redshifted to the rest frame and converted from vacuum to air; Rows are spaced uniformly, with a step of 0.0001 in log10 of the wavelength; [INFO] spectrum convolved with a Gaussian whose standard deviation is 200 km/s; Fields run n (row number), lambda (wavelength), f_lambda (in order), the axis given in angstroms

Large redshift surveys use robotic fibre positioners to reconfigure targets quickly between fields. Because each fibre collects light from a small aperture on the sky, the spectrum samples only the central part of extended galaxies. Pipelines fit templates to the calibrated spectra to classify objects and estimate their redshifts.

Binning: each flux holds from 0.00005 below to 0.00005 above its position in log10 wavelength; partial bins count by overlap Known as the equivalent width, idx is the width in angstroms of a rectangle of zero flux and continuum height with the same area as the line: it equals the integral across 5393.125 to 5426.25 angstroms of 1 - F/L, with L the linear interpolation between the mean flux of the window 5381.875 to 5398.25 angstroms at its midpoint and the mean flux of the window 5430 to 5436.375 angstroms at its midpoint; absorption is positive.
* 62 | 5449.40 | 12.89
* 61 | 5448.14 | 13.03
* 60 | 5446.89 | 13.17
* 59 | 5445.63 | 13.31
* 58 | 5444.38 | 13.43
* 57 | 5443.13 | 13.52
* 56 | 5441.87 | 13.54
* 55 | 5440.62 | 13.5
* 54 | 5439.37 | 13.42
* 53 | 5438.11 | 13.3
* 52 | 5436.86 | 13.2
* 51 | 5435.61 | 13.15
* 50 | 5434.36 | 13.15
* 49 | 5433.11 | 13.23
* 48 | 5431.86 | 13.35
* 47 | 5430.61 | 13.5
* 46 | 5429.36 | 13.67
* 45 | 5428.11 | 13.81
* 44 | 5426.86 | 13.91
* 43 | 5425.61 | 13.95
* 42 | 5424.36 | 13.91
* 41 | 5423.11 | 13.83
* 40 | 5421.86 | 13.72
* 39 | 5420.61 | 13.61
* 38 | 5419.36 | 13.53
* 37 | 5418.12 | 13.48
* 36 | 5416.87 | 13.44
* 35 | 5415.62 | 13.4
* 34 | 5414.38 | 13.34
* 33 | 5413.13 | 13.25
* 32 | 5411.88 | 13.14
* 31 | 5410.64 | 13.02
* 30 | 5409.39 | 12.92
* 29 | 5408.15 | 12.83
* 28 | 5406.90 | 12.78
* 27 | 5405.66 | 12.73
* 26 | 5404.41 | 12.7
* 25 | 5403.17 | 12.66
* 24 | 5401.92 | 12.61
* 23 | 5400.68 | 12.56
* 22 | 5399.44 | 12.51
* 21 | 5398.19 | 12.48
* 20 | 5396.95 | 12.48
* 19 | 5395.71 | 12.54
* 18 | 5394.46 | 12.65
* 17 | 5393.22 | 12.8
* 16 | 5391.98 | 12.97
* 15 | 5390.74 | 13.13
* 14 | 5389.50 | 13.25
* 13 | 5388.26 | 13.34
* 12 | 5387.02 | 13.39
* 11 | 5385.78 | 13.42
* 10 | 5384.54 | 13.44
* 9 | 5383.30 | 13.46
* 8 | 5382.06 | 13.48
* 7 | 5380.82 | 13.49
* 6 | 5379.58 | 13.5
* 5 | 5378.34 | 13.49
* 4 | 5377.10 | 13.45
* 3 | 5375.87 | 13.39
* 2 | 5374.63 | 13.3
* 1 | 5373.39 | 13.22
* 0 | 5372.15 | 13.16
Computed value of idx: 0.2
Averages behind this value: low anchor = 13.1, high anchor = 13.3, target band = 13.1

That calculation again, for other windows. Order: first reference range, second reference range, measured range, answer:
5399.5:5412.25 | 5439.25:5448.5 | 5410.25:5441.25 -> -0.9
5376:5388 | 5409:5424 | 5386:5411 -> 1.1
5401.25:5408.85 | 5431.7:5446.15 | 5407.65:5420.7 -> -0.4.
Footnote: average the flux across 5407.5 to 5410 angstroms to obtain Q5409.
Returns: 12.9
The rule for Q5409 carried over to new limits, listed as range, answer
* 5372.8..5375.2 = 13.2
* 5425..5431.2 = 13.8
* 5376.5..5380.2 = 13.5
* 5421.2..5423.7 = 13.8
